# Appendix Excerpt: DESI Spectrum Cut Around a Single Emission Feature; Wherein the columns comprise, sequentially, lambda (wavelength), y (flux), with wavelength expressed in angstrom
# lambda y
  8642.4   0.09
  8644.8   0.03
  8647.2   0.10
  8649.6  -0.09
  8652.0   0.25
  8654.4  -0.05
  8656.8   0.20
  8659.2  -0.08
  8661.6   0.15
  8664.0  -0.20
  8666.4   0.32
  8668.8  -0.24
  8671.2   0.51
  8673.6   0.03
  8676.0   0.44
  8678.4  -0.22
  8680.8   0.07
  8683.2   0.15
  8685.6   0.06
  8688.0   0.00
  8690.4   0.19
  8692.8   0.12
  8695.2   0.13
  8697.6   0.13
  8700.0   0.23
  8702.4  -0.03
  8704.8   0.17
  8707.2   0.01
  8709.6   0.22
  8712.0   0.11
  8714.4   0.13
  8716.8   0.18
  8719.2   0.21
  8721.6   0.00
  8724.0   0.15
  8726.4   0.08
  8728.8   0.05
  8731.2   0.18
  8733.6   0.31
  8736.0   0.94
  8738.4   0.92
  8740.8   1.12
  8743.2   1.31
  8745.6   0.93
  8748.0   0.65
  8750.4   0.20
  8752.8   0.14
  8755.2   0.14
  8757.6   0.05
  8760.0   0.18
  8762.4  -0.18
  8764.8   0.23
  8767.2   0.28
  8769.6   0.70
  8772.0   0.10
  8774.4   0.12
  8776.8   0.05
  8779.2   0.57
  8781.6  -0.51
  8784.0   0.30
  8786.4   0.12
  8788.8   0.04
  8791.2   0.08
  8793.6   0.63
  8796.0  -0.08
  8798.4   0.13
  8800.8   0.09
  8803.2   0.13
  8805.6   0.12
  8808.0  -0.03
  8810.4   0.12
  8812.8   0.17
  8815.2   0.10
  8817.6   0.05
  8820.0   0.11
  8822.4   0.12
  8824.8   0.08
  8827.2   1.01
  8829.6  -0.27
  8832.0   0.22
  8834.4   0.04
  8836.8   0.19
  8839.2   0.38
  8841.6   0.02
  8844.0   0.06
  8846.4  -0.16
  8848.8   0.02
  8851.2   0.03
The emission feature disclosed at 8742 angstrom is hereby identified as [O II] 3727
